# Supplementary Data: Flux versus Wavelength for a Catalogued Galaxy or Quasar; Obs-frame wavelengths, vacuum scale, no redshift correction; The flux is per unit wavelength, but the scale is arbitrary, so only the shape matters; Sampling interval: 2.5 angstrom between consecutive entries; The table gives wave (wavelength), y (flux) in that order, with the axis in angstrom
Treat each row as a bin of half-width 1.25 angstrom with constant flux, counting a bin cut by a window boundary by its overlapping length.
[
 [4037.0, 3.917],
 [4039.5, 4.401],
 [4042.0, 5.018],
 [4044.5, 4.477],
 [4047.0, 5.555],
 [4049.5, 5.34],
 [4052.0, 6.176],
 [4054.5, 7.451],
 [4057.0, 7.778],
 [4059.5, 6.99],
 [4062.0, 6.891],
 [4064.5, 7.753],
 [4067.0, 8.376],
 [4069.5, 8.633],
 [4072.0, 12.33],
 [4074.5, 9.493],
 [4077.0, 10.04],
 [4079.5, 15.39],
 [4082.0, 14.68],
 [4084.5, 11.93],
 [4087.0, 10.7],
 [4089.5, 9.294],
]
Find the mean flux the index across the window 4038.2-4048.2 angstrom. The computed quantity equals 4.85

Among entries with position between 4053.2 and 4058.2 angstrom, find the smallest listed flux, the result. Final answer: 7.451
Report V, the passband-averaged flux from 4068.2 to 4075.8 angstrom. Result 10.1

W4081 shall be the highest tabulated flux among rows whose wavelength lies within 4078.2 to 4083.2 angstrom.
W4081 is 15.39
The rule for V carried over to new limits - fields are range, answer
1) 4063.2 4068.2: 8.05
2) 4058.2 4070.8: 7.75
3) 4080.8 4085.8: 13.3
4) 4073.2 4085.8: 12.3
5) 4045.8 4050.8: 5.45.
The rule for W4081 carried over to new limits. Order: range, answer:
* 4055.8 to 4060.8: 7.778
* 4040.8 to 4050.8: 5.555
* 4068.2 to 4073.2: 12.33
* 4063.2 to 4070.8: 8.633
